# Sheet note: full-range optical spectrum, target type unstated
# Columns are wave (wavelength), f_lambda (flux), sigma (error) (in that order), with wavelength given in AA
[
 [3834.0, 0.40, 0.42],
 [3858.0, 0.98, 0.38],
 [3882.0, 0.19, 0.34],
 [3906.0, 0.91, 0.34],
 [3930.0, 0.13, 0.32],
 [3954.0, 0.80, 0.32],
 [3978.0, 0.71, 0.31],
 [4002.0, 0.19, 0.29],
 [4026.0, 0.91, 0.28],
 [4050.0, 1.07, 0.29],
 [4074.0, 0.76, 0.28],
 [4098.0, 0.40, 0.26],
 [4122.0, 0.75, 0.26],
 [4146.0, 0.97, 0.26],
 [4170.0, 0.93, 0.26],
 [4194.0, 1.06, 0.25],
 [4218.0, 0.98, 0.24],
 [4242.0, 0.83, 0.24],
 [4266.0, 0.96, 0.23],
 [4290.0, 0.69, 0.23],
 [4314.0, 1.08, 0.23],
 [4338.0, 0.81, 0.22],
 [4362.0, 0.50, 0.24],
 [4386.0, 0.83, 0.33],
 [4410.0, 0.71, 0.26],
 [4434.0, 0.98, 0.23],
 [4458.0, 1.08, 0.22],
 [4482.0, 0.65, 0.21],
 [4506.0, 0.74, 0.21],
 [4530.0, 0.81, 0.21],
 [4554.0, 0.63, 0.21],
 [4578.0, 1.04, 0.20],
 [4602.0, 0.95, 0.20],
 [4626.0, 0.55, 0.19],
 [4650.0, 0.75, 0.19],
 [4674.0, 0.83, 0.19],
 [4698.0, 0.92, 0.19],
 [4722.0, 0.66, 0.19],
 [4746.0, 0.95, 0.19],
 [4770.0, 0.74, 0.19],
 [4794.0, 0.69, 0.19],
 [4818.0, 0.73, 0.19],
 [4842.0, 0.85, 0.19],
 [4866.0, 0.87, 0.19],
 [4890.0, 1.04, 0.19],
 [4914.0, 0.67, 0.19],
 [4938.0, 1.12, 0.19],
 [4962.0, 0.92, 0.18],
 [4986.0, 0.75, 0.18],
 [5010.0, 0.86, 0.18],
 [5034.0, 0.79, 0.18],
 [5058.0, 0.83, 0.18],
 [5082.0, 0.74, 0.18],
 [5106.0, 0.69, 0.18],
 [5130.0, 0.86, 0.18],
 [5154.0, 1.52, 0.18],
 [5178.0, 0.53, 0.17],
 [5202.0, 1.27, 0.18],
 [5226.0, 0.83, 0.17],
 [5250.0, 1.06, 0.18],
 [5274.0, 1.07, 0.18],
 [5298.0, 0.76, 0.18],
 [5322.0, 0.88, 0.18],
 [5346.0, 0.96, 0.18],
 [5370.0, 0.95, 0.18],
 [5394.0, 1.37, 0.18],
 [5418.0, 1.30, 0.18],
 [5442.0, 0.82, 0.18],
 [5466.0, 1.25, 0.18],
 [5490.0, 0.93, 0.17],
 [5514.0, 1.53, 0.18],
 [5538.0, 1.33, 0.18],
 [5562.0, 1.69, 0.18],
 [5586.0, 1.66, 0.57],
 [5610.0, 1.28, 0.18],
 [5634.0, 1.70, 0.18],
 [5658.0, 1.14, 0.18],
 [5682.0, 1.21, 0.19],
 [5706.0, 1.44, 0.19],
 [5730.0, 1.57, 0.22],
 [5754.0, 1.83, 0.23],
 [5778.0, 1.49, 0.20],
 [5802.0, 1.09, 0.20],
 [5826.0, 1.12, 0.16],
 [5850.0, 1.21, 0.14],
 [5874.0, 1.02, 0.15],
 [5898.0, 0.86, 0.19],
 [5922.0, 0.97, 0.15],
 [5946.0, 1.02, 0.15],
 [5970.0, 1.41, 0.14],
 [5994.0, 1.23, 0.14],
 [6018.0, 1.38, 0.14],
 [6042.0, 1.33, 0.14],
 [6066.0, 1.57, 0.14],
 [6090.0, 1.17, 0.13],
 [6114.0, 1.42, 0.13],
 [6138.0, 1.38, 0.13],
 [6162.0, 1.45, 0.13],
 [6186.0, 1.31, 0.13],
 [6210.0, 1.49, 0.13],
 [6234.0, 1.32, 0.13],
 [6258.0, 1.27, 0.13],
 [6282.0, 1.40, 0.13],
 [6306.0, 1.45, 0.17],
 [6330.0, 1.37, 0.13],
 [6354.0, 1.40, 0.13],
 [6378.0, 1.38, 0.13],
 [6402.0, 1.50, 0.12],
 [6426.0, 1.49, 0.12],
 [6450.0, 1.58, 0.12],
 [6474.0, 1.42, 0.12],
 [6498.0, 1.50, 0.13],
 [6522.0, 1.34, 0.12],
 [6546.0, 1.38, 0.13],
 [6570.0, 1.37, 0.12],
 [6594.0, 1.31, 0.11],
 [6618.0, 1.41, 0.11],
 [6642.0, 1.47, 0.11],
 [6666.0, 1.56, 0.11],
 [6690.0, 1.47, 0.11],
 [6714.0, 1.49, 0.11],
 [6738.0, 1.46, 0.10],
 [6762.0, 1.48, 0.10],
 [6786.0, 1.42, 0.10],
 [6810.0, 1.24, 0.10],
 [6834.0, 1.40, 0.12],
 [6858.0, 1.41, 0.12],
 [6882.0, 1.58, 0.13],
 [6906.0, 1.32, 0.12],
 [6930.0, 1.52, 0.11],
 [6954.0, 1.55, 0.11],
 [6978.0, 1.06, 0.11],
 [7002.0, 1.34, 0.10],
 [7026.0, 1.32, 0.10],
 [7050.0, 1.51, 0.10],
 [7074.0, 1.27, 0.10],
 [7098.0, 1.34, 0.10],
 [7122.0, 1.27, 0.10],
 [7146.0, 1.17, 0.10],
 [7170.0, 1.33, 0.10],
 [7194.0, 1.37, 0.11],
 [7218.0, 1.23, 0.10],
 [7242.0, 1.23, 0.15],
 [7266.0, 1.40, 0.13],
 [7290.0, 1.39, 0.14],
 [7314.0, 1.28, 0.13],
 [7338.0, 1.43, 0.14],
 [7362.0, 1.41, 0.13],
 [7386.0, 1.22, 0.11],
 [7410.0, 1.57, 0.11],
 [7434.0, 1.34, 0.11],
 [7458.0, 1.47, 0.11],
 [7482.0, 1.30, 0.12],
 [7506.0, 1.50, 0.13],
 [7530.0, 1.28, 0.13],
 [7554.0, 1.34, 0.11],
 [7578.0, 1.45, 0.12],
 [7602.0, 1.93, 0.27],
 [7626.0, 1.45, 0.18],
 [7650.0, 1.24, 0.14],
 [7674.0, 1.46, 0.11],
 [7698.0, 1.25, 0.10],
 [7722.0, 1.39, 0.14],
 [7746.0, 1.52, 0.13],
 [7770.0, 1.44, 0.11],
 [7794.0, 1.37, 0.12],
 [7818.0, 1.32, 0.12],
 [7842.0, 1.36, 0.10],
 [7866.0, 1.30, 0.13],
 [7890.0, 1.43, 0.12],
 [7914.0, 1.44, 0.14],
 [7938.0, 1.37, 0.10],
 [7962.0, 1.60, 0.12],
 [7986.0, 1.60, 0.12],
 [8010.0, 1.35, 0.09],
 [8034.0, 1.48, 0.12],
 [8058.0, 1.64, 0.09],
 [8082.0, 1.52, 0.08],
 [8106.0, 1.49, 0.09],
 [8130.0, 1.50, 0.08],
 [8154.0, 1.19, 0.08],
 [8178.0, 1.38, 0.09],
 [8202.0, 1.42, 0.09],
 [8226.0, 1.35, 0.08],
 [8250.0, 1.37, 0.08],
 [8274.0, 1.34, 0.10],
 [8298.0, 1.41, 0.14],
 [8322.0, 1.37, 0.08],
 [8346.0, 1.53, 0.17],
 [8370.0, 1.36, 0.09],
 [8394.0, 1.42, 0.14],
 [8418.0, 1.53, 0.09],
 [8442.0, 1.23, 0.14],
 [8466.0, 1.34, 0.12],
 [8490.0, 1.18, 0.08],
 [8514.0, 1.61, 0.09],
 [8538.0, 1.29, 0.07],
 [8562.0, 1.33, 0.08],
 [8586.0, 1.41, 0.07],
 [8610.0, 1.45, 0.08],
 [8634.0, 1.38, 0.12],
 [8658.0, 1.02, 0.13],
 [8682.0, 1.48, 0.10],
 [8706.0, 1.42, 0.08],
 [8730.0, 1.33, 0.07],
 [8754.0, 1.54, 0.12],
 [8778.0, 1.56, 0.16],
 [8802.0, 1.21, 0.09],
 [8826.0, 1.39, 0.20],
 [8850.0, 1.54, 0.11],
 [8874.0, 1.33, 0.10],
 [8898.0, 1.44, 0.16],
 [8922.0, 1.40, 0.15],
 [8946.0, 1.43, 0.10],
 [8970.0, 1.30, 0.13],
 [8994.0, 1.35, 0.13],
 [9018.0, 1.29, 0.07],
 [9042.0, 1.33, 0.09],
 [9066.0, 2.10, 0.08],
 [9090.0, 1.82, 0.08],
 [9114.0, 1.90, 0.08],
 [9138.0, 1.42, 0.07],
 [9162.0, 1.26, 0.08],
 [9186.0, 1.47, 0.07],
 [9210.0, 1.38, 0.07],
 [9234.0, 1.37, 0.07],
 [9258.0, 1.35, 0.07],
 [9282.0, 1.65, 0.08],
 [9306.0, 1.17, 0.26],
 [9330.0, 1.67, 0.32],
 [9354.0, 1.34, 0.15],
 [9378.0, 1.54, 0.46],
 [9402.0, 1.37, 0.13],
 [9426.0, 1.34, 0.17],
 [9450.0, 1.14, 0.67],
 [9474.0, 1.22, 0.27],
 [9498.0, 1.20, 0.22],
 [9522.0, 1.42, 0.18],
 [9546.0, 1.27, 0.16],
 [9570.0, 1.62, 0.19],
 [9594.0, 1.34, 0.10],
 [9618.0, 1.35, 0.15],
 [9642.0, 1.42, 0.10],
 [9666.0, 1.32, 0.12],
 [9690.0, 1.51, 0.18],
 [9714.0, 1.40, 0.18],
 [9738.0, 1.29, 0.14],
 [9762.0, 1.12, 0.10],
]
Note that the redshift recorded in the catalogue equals 0.383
